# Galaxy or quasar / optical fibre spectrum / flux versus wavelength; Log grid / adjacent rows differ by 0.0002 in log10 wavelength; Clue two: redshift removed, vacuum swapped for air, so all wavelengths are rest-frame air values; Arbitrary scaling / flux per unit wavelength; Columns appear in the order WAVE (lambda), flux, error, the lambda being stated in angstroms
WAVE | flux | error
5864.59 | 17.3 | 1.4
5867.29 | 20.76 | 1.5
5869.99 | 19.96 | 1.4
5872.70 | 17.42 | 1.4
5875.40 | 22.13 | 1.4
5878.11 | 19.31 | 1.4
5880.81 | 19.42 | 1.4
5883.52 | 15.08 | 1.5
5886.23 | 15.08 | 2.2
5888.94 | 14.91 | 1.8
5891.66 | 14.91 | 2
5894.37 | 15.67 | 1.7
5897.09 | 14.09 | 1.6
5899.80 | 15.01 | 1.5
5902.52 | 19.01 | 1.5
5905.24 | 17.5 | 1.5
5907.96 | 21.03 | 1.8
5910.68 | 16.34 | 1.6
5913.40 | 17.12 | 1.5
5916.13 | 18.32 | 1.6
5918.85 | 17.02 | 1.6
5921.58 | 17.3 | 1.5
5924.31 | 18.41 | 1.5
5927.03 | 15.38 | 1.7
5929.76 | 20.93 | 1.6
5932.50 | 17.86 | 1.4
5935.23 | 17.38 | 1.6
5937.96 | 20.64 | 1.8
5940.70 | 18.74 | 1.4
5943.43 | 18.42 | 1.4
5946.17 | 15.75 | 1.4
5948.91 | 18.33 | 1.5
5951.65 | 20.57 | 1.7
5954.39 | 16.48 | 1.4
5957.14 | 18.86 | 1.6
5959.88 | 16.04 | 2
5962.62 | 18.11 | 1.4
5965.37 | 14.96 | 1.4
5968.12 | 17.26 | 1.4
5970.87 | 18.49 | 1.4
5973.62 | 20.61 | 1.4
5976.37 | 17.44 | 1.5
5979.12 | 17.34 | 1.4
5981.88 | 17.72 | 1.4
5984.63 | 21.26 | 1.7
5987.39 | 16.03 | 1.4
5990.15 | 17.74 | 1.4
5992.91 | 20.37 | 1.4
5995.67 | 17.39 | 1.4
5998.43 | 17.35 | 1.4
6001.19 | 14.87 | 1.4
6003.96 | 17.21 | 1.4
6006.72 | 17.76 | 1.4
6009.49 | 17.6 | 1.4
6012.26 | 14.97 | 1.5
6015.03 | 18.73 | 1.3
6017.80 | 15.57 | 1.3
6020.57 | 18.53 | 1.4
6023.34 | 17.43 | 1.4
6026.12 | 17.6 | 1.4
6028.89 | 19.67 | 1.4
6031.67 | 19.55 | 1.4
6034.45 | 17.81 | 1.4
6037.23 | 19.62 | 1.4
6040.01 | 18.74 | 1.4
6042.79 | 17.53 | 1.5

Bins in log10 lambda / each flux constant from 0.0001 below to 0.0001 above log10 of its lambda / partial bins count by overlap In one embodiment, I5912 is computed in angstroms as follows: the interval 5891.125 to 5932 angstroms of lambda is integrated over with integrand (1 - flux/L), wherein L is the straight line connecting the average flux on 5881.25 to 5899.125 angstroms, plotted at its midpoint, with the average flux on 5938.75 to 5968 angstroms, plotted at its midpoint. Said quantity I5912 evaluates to -3.1 angstroms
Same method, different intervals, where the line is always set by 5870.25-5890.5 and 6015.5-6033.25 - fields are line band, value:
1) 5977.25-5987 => -0.24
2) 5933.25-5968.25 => 0.13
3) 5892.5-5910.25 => 0.82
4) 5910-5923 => 0.39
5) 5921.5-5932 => -0.14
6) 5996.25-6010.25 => 0.84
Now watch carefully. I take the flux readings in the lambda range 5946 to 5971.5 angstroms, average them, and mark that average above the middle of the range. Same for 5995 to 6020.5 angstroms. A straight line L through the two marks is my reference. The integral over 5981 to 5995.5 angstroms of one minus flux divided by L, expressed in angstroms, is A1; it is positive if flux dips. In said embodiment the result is -1.2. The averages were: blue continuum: 17.5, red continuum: 16.9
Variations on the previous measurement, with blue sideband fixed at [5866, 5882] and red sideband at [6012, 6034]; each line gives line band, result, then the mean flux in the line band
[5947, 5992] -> 1.56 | 17.9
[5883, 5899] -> 3.81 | 15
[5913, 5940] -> 1.50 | 18.1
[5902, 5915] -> 0.83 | 18.1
